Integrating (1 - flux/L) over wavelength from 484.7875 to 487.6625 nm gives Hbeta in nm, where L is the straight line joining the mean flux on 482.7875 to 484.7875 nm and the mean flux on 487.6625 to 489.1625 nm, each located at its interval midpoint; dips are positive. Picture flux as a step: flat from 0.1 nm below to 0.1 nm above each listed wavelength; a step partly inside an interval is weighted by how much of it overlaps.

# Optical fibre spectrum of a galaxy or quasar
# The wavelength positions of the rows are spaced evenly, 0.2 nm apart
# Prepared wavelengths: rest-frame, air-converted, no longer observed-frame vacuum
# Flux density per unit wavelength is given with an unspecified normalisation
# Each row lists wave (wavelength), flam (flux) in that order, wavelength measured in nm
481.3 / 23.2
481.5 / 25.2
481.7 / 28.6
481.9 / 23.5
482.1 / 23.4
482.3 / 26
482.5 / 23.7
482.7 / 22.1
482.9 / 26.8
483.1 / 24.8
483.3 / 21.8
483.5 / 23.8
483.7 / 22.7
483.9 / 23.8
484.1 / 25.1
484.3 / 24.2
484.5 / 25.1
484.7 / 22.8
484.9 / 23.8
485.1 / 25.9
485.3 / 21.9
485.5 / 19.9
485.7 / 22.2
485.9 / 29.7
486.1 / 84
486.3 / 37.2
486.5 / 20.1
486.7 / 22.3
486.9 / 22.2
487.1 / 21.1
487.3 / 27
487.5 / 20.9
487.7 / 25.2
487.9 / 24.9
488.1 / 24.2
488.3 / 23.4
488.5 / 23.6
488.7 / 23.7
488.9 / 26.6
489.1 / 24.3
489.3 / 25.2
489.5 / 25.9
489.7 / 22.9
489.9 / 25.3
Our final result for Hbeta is -0.48 nm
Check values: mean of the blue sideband 24.1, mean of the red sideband 24.5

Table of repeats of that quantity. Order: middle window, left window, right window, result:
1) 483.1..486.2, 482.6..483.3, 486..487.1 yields 0.24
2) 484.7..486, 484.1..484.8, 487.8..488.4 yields 0.02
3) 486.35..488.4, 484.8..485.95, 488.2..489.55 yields 0.06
